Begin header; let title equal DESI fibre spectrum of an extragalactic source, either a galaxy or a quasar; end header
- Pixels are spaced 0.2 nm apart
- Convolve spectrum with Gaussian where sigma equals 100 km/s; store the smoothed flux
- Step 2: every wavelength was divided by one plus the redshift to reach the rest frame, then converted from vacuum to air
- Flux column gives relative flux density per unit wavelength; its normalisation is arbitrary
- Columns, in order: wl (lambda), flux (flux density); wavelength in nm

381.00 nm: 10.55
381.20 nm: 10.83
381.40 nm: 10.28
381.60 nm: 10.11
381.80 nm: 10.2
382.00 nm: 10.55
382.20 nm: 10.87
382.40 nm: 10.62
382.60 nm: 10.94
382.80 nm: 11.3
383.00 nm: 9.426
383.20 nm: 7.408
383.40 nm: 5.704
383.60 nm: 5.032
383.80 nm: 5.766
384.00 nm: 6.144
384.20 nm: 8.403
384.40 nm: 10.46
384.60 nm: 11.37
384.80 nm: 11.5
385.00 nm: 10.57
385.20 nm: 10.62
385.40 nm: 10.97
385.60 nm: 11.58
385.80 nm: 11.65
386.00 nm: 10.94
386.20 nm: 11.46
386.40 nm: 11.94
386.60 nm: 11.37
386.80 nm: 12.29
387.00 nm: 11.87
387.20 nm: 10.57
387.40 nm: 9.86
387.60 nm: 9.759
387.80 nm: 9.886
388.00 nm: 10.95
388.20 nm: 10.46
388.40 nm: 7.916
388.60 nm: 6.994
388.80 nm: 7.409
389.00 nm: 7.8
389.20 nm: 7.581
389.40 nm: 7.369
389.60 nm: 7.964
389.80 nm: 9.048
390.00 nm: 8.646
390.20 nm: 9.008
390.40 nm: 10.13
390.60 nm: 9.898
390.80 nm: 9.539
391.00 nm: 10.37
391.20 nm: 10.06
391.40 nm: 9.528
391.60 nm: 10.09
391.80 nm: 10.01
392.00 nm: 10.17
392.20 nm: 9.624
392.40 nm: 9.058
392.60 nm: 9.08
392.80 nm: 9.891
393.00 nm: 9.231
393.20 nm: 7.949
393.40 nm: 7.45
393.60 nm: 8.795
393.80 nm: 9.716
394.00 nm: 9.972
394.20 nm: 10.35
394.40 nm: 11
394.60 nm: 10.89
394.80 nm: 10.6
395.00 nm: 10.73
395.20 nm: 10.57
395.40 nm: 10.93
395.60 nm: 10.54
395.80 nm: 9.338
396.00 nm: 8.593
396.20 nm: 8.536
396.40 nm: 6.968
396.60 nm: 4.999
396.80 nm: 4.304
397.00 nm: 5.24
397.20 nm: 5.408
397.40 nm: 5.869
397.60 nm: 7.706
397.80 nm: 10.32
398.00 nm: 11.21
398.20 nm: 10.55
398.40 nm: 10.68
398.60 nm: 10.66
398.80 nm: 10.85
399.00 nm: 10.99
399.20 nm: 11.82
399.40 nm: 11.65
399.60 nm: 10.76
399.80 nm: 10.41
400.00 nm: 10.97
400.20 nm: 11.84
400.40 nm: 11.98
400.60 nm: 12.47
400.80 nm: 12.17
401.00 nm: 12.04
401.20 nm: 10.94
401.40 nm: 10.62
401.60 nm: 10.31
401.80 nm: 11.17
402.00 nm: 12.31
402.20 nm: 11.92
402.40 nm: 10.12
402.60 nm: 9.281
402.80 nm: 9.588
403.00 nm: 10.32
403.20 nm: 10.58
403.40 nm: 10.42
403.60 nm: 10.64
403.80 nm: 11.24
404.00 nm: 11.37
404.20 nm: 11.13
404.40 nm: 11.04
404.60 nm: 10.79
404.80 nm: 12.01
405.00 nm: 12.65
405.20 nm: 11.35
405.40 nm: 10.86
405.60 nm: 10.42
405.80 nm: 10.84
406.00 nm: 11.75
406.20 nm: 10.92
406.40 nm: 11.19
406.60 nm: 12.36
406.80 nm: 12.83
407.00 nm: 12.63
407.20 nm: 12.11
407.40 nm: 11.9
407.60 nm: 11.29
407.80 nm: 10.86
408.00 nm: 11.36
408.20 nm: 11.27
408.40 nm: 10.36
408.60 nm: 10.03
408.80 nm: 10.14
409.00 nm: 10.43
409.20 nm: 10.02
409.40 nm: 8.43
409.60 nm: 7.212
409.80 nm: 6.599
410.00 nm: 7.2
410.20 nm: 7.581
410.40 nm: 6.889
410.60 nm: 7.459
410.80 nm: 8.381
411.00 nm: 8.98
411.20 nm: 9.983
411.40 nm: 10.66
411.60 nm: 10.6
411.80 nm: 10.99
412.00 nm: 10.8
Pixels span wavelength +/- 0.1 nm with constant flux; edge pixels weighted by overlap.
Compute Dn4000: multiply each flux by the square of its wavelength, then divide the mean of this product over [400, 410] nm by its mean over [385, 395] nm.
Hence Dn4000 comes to 1.2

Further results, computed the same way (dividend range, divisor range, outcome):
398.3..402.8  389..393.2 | 1.26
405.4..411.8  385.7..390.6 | 1.15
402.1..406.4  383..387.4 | 1.22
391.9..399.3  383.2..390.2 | 1.02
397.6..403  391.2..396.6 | 1.19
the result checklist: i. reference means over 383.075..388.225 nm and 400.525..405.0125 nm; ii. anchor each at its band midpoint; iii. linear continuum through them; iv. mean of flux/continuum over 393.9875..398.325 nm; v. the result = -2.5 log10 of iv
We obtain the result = 0.199 mag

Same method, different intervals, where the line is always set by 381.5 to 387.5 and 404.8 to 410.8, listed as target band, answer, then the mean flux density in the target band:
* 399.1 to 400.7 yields -0.127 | 11.5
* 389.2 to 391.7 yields 0.099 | 9.24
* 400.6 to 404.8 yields -0.073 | 11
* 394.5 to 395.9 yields -0.036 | 10.5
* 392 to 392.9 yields 0.071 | 9.5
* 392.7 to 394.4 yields 0.098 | 9.28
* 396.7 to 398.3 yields 0.322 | 7.58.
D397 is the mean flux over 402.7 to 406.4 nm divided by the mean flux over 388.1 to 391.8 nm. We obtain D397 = 1.2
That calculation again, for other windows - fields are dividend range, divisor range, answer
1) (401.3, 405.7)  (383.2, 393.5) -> 1.16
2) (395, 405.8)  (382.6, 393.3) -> 1.07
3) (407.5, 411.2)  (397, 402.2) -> 0.87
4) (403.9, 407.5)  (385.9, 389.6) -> 1.19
